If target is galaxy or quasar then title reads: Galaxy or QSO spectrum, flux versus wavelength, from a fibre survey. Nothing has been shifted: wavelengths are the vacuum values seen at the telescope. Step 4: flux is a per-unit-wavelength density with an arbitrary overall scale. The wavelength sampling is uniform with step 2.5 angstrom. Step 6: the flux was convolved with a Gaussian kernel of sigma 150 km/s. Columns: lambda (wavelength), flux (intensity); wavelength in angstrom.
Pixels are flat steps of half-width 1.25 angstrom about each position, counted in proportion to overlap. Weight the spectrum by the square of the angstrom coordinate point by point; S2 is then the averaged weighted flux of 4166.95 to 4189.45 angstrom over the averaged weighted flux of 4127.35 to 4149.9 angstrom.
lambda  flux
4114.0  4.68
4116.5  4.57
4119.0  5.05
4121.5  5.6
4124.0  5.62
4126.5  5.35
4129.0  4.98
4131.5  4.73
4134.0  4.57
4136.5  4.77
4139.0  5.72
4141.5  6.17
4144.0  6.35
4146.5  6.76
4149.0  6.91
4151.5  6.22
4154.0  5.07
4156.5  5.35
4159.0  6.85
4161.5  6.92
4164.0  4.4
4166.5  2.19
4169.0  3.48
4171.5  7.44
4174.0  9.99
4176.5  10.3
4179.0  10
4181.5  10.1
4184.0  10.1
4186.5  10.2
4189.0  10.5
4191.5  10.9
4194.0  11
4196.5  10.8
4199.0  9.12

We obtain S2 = 1.6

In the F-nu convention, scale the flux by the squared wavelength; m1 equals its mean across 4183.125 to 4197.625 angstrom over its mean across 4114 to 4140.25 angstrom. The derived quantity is 2.15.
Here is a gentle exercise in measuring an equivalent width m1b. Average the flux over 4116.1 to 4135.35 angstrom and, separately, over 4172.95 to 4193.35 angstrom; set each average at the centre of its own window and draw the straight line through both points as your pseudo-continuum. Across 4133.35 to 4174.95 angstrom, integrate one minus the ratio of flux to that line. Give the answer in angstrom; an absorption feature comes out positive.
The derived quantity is 9.4 angstrom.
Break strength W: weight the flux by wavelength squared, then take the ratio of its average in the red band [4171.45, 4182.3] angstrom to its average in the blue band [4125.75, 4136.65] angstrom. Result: 2.1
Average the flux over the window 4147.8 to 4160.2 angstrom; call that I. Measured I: 6.07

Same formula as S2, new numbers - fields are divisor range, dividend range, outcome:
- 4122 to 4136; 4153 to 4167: 1.06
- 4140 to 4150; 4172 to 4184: 1.55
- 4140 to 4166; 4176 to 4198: 1.77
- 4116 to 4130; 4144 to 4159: 1.19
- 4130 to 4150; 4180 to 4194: 1.86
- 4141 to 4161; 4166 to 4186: 1.34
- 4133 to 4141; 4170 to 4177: 1.77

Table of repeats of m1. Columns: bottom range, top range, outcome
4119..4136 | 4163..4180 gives 1.36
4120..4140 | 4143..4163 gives 1.23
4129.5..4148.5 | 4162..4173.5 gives 0.89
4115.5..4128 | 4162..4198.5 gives 1.70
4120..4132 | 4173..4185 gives 1.96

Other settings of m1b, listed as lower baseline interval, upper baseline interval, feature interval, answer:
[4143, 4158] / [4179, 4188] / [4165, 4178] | 3.2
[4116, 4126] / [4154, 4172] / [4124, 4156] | -2.6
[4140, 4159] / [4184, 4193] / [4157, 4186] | 4.3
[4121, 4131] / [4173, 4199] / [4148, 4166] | 4.7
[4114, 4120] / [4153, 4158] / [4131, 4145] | -0.9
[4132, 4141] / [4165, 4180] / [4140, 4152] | -1.8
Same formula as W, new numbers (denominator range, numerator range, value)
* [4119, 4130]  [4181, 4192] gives 1.99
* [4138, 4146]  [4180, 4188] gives 1.68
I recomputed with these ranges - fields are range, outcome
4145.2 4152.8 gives 6.62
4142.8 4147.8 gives 6.56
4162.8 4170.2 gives 3.35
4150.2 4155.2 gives 5.66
